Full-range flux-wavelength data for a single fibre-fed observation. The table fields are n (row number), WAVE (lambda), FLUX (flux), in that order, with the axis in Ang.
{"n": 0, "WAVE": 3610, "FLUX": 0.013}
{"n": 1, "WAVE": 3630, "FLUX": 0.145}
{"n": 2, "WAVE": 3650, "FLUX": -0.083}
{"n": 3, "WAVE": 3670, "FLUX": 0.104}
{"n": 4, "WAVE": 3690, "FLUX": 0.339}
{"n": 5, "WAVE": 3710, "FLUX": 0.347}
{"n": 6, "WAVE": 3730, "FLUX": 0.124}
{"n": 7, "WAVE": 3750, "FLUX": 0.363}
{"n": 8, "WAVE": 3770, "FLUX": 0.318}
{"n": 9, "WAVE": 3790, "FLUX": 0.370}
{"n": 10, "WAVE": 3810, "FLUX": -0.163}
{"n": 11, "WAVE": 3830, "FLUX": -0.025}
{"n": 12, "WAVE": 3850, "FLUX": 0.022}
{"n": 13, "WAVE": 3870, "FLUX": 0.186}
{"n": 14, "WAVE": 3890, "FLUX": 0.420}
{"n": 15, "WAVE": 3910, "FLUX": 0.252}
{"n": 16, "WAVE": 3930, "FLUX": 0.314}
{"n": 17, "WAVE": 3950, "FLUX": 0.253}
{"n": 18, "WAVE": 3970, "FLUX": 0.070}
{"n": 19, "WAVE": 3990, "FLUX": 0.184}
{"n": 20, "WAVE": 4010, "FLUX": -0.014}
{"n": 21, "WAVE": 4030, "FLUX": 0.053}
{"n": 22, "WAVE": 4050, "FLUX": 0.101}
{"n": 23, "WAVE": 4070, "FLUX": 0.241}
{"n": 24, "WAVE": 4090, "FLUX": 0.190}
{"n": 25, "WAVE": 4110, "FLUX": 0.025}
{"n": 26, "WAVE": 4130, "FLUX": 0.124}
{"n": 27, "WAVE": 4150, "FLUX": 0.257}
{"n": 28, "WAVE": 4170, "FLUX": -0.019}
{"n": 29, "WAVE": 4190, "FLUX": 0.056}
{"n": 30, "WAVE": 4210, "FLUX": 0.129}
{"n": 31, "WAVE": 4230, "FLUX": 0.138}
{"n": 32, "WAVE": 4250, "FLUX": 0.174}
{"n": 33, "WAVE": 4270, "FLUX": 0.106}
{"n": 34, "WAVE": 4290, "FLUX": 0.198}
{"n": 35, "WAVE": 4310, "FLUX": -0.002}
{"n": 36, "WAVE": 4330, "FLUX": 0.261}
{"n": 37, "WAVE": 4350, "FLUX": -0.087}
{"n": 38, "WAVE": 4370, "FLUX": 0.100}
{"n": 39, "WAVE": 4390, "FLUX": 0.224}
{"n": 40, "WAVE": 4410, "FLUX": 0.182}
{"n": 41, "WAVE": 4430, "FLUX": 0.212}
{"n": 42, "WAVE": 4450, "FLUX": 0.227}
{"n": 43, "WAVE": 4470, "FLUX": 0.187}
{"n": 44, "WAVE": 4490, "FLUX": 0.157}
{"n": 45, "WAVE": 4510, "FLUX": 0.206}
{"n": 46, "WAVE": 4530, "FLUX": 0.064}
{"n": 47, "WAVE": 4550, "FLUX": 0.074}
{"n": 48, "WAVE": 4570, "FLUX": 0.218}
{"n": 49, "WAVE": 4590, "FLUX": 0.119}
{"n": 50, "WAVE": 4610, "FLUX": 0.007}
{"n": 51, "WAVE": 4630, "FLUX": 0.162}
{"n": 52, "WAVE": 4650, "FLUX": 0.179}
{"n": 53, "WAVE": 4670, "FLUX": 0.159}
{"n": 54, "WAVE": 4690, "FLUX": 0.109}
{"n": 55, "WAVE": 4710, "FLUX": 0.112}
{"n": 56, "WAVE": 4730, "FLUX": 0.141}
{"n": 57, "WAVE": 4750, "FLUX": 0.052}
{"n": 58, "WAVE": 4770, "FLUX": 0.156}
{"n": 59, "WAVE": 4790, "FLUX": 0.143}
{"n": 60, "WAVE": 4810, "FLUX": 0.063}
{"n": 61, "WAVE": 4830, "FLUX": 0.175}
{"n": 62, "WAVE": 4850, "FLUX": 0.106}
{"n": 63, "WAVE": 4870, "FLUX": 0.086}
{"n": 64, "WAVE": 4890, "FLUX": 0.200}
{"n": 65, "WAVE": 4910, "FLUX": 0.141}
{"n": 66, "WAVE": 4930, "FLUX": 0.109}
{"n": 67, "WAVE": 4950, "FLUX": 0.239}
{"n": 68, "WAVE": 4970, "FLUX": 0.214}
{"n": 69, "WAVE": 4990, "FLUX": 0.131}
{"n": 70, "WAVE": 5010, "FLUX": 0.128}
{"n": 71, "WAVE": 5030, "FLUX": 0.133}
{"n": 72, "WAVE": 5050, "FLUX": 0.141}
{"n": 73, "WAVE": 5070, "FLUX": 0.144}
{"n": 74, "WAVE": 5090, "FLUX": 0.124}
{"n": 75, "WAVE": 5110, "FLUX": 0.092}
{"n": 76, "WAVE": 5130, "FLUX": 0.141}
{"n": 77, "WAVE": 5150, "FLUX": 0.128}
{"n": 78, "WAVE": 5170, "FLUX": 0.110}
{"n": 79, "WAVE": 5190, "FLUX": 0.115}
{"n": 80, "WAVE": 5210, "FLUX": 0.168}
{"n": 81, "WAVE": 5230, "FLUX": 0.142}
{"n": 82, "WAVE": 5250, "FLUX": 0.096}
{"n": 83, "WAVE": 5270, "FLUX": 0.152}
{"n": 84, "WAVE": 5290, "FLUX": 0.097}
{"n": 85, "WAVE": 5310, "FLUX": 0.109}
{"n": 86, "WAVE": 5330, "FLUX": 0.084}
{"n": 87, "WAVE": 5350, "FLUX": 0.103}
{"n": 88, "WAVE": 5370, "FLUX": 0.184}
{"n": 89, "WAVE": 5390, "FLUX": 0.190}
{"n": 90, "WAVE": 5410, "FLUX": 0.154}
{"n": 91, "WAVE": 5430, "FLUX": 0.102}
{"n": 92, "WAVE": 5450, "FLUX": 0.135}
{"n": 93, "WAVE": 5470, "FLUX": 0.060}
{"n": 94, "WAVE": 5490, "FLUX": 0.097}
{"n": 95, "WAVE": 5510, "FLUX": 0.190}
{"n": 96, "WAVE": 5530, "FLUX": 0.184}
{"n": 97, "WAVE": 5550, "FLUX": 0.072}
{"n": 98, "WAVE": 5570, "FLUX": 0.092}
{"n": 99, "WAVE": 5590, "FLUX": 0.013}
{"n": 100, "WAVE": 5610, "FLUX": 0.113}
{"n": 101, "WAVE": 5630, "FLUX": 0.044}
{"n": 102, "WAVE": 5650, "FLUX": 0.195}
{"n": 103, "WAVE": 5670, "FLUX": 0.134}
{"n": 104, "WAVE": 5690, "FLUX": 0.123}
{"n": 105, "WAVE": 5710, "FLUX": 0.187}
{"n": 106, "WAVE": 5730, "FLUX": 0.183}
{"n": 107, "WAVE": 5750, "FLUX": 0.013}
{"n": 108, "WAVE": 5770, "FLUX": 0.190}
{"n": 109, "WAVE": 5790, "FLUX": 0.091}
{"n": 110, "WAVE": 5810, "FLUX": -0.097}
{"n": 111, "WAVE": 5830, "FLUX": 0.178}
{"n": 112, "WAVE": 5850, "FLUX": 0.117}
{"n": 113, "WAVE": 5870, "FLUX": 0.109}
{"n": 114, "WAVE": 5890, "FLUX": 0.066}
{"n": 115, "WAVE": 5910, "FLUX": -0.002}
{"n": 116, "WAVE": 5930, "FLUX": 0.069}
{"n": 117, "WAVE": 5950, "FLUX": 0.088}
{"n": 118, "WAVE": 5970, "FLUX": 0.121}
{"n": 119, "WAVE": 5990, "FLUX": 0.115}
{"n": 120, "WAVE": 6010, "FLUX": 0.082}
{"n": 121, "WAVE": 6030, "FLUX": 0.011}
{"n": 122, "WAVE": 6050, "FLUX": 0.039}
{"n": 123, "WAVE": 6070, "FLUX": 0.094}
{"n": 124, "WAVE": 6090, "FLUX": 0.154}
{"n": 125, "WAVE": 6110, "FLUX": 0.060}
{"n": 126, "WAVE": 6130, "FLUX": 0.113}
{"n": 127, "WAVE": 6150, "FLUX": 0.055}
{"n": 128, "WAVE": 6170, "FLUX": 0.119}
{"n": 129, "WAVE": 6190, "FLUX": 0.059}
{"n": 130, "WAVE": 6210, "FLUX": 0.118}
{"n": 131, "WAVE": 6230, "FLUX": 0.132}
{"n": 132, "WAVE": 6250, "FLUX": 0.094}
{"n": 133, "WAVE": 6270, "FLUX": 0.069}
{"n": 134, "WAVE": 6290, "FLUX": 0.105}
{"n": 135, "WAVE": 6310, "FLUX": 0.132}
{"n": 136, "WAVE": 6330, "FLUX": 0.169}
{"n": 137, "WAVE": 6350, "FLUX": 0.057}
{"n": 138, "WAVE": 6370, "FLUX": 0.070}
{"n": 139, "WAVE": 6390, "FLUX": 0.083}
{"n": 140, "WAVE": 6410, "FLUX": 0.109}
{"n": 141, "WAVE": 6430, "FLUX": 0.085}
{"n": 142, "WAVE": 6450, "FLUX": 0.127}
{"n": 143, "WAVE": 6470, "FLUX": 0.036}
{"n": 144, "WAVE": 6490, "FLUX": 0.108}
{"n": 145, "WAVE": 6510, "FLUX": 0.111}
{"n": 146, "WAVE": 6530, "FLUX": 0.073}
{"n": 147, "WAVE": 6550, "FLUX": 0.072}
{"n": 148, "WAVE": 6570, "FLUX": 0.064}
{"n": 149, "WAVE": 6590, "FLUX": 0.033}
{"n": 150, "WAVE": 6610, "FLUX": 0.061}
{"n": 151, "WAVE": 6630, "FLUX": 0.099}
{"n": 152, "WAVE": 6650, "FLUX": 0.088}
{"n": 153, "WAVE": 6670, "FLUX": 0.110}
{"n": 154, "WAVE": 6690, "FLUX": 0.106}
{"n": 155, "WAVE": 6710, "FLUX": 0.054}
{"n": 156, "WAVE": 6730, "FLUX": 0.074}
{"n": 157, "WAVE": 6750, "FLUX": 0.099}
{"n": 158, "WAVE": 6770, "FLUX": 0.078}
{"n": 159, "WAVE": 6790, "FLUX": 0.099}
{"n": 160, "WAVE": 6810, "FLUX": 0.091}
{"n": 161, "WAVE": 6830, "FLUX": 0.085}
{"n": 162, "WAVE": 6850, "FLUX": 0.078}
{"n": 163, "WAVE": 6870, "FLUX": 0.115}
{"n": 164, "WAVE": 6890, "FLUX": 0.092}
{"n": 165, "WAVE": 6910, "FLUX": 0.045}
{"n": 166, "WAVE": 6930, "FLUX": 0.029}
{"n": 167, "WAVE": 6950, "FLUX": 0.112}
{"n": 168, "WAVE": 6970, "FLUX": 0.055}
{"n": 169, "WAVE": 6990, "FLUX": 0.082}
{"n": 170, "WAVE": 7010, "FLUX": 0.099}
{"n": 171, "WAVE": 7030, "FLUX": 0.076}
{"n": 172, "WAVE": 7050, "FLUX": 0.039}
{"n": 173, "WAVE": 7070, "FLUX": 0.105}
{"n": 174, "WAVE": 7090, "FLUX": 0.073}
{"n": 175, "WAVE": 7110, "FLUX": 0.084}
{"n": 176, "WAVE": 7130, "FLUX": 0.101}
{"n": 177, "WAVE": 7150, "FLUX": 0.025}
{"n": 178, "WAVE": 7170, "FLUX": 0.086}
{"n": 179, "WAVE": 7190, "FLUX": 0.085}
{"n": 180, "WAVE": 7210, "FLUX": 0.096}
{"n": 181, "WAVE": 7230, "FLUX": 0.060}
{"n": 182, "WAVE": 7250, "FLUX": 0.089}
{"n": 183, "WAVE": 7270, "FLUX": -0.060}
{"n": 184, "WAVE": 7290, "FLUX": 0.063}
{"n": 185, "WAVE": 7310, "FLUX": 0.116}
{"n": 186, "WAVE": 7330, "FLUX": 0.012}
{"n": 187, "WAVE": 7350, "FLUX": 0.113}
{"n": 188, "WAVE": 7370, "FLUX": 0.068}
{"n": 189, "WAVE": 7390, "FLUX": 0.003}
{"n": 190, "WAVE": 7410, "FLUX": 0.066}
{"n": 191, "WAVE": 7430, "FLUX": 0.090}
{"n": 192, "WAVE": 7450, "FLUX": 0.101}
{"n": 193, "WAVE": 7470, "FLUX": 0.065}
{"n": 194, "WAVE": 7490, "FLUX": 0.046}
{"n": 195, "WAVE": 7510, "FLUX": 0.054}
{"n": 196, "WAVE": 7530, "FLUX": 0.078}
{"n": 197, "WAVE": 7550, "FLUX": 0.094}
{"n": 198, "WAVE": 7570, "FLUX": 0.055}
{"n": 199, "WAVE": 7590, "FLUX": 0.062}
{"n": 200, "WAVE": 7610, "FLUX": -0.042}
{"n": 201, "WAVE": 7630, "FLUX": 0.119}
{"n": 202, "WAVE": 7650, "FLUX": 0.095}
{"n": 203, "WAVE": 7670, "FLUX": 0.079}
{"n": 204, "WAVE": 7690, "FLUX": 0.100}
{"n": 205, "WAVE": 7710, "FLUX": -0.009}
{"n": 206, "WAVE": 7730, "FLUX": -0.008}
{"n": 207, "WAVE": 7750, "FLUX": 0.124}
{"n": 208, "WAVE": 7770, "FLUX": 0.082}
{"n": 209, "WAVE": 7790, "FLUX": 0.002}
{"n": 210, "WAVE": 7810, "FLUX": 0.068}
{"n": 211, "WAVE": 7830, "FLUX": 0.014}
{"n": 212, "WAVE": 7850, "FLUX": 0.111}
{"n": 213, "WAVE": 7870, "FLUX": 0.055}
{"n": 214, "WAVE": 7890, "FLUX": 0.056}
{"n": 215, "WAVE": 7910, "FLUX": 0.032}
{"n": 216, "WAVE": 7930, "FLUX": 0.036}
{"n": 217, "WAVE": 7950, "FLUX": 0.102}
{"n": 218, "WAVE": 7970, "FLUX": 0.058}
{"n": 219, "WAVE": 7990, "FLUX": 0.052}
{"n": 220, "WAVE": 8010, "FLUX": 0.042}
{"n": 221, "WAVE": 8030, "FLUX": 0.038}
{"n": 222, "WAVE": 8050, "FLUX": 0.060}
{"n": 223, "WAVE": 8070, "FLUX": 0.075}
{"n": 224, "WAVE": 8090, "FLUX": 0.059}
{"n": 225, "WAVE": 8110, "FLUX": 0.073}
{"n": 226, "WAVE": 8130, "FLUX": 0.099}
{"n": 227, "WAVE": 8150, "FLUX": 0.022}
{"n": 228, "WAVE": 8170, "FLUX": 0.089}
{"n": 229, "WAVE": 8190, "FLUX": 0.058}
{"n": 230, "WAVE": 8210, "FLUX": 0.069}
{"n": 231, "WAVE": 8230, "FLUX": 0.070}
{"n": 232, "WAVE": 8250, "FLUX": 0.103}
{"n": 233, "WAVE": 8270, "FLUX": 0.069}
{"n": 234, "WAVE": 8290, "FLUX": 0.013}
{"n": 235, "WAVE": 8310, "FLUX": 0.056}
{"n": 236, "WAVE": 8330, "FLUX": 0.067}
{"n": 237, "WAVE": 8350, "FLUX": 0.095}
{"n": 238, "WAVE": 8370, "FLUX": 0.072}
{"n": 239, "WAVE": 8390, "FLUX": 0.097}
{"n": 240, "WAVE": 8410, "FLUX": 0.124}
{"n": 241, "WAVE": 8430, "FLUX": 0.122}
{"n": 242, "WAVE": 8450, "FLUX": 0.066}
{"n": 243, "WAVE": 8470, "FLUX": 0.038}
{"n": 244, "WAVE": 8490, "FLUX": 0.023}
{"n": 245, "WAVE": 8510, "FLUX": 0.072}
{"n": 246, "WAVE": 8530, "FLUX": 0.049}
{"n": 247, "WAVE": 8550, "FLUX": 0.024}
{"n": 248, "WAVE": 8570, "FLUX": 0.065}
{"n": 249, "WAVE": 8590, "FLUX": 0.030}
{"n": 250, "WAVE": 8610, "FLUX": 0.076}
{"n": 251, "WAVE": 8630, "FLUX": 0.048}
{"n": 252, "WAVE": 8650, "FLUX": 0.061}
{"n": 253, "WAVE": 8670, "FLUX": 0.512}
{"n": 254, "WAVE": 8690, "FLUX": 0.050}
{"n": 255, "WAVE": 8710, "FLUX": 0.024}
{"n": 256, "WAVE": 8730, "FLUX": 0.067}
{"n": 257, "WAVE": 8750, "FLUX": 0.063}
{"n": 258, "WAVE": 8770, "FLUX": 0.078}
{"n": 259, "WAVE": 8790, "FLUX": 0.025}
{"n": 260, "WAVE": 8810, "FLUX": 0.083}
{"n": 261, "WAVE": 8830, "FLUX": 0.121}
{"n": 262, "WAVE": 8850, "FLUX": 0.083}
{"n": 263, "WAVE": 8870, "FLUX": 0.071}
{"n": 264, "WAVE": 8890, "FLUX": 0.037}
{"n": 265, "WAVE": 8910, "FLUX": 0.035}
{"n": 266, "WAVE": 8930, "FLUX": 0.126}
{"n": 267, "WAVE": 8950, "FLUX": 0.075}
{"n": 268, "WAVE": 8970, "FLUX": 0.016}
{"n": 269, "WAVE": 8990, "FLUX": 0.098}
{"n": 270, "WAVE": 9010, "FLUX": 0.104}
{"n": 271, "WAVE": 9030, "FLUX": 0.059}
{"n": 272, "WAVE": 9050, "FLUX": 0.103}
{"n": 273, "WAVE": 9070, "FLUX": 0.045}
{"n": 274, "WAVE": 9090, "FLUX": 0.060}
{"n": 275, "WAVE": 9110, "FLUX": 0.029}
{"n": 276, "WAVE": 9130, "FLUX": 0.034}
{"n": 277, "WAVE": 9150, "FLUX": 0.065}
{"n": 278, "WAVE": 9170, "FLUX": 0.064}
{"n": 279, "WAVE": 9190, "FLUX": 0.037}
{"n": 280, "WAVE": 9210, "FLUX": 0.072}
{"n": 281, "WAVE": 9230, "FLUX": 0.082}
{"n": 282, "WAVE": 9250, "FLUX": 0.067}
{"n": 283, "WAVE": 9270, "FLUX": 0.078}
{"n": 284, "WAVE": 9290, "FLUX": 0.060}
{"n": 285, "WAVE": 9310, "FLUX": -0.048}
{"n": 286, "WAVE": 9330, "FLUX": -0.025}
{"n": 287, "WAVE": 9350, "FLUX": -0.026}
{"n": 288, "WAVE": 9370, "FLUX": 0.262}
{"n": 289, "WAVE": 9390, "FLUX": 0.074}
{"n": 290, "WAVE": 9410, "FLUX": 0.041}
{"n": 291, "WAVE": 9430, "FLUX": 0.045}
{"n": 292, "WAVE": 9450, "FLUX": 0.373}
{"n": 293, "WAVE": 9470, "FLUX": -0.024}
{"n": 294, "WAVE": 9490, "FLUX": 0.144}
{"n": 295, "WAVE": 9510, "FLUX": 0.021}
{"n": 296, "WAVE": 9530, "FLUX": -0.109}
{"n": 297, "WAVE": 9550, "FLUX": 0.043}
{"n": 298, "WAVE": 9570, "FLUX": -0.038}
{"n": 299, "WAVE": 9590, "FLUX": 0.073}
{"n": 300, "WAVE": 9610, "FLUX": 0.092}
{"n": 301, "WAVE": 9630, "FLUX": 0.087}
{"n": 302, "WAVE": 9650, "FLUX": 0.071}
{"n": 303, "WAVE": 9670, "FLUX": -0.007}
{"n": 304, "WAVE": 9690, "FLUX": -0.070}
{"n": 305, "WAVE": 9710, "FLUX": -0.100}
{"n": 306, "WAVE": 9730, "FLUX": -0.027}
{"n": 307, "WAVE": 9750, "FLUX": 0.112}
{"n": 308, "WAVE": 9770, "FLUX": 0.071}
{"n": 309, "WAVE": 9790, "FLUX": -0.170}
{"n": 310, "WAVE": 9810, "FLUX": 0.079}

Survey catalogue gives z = 1.32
